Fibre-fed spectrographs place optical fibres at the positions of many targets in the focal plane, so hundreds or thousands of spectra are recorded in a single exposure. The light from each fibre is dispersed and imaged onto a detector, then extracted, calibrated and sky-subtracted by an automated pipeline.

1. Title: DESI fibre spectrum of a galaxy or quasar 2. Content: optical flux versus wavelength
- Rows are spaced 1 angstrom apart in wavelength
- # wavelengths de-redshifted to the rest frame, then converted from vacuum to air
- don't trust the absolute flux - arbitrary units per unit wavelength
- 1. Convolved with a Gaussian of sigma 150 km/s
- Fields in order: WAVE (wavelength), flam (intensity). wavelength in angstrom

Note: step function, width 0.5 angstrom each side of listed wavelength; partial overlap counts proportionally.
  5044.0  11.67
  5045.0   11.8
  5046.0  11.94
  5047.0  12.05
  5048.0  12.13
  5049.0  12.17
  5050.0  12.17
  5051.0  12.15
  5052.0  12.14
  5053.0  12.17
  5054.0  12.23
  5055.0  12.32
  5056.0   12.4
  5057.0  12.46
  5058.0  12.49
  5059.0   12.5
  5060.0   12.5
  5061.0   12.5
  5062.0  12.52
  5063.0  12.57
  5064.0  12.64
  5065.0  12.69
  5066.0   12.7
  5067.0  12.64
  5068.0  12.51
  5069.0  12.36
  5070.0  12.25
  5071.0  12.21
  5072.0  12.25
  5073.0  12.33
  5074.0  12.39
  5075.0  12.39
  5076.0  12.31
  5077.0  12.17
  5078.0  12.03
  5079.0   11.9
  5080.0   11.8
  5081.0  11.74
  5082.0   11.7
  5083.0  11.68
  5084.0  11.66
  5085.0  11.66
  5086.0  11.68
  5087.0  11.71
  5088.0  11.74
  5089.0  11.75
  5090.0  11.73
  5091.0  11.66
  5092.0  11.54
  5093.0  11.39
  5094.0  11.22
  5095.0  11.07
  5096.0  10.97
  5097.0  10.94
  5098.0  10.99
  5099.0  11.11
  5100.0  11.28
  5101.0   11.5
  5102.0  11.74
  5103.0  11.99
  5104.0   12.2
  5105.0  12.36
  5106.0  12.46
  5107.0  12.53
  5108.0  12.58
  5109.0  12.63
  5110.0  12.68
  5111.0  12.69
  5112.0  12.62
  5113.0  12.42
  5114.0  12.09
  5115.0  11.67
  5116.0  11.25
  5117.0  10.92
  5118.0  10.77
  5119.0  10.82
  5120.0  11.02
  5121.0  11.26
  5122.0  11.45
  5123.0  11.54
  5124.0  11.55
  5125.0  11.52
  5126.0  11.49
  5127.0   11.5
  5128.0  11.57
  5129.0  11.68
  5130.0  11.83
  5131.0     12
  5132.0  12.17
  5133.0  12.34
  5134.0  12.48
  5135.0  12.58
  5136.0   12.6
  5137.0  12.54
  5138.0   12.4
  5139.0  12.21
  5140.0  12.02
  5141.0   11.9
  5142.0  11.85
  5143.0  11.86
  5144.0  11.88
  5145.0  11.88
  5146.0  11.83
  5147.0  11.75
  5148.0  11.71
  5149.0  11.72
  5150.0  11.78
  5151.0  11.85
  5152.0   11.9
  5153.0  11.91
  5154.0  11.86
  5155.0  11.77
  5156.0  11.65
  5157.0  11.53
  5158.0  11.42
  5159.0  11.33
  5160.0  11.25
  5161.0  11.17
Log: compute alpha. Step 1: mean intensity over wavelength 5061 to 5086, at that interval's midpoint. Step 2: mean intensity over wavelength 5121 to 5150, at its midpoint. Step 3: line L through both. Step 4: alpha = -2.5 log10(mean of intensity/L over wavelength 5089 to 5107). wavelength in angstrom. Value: 0.05 mag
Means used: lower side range 12.2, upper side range 11.9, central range 11.6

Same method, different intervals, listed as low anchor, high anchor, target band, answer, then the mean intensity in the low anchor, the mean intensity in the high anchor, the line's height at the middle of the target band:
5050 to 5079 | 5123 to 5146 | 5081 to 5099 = 0.07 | 12.4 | 12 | 12.2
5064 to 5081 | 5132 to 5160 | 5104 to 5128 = 0.02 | 12.3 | 11.9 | 12.1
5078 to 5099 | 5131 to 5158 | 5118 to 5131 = 0.04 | 11.5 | 12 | 11.8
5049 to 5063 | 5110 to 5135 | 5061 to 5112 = 0.01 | 12.4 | 11.7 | 12.1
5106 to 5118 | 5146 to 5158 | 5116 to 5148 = 0.02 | 12.1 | 11.8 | 11.9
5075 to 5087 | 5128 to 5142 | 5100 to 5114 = -0.02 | 11.9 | 12.2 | 12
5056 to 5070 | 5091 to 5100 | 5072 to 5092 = -0.01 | 12.5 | 11.2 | 11.7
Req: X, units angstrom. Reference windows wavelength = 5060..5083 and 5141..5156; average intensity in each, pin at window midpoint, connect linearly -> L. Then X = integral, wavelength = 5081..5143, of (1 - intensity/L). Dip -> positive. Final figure 1.32 angstrom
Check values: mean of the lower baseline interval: 12.3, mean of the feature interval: 11.8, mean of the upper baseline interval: 11.8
